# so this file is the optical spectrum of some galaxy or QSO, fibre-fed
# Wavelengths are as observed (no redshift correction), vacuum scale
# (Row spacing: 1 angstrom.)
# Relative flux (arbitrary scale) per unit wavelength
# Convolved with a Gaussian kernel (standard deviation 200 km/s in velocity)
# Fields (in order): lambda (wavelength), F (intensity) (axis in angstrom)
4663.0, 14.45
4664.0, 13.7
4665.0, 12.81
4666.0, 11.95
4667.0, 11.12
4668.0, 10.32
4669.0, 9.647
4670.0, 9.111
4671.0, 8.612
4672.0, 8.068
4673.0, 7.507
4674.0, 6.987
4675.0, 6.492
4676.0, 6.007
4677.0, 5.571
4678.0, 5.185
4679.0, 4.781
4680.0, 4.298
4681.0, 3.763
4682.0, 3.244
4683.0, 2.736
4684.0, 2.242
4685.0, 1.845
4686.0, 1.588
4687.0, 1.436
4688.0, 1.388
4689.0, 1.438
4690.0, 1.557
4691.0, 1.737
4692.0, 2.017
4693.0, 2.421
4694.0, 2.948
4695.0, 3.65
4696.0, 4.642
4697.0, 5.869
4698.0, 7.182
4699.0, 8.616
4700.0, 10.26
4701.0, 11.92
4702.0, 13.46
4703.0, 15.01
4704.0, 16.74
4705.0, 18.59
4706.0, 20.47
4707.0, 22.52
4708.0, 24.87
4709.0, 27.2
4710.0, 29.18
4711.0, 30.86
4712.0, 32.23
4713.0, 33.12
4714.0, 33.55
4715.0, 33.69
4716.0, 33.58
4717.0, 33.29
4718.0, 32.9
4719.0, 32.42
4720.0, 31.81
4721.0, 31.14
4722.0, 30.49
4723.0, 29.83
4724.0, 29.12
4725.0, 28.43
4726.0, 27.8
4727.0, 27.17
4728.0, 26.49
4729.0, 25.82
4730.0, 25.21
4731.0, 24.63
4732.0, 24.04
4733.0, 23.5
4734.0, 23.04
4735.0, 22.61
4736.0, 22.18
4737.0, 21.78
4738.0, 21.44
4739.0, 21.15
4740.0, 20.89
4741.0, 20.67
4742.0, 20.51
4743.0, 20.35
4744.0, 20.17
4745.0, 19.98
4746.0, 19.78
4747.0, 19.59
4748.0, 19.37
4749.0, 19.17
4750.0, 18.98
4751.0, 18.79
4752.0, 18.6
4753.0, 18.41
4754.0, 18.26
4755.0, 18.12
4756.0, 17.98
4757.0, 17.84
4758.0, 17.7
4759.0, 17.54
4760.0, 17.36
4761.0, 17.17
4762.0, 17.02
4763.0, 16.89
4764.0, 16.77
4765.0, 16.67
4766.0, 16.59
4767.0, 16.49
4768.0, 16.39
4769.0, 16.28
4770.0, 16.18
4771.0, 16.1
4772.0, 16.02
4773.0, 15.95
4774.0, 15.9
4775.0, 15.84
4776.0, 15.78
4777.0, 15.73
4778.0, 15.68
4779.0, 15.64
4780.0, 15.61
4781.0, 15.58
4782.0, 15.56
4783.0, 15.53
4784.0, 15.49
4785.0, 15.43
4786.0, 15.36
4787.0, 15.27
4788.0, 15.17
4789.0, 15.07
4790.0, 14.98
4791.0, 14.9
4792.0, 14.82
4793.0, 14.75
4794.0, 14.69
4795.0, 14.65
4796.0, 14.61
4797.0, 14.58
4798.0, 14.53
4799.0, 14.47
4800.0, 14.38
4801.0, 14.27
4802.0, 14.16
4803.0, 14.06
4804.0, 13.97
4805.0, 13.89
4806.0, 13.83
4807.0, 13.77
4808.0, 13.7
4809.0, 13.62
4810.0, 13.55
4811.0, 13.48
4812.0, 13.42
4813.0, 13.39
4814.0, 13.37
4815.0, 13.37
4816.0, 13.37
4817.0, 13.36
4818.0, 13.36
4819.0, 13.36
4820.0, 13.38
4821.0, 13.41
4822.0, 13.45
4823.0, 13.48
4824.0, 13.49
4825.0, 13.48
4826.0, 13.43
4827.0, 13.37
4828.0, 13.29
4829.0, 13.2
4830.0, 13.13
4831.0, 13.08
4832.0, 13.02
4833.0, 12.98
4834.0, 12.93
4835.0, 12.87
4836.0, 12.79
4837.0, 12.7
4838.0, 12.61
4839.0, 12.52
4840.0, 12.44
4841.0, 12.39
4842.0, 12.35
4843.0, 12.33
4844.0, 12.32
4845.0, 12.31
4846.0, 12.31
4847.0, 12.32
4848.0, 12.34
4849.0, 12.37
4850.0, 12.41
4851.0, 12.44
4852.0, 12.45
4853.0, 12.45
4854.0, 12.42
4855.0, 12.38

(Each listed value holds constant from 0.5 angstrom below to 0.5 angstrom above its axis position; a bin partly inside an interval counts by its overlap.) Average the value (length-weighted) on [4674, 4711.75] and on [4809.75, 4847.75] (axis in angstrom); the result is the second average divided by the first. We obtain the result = 1.42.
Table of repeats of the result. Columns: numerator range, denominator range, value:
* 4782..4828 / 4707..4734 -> 0.49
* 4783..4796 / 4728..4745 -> 0.67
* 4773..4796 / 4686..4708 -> 1.80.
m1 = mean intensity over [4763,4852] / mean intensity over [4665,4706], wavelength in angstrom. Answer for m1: 2.1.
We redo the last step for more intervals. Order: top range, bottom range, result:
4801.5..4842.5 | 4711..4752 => 0.52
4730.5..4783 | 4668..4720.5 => 1.41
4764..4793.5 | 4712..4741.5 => 0.57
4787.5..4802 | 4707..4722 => 0.47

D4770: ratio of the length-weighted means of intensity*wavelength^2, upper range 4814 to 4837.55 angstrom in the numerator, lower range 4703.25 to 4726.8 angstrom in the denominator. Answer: 0.48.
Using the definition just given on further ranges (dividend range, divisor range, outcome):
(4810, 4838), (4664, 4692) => 2.48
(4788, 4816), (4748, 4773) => 0.83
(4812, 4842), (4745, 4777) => 0.78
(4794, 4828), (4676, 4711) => 1.63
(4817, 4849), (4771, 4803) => 0.87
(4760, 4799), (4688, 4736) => 0.78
